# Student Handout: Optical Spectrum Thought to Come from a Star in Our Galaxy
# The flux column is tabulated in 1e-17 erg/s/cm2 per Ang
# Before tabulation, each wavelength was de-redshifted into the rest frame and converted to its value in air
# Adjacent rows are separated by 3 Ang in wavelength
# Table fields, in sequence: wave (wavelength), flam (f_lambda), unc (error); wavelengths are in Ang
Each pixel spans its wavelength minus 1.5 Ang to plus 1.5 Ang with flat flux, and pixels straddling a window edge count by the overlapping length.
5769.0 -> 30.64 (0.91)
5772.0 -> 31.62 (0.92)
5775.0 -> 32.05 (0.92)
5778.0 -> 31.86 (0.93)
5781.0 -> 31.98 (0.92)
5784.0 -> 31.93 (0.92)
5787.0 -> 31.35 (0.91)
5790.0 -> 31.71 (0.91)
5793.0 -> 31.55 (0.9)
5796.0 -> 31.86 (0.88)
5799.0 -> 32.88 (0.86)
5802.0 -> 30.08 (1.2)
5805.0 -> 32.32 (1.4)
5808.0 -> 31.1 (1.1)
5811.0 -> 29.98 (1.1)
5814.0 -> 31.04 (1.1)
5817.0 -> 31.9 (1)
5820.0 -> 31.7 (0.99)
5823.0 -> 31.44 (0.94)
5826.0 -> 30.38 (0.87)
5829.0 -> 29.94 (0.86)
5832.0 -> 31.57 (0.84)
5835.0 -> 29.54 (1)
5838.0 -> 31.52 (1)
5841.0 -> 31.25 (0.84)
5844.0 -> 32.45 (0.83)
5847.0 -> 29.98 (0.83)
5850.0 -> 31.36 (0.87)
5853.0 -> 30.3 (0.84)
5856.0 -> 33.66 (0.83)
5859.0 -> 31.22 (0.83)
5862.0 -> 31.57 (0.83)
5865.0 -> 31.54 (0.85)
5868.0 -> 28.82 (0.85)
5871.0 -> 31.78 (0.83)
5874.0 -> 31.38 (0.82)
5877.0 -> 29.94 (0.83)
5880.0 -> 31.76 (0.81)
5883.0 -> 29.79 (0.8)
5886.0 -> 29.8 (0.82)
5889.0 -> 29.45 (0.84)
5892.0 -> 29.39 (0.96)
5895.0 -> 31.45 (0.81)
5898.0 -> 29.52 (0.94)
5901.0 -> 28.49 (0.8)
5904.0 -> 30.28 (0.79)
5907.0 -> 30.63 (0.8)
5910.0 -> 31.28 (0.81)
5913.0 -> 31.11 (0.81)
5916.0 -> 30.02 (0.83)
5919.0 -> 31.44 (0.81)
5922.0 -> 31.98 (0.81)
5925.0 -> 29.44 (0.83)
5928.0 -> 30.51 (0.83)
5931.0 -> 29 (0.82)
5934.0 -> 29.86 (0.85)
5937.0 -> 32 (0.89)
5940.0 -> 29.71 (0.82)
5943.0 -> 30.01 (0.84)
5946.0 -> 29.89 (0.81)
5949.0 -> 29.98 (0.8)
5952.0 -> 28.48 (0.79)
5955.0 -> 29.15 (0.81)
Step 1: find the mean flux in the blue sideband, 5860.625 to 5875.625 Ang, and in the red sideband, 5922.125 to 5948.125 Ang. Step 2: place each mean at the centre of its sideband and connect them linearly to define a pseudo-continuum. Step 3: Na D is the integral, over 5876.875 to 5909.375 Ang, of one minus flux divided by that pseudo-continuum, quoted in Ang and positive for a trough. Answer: 0.6 Ang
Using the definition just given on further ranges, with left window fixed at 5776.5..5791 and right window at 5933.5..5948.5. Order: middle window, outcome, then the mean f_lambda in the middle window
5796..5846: 0.3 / 31.2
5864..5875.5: 0.0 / 30.9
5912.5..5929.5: -0.1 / 30.7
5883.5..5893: 0.4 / 29.6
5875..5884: 0.1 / 30.6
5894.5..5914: 0.2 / 30.3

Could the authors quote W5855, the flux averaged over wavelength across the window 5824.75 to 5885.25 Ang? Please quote 31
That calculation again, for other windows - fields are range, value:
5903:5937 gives 30.6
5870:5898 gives 30.5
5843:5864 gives 31.5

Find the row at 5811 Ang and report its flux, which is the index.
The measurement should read 29.98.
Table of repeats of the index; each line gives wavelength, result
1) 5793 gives 31.55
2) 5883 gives 29.79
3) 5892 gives 29.39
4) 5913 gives 31.11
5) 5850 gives 31.36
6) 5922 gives 31.98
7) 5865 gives 31.54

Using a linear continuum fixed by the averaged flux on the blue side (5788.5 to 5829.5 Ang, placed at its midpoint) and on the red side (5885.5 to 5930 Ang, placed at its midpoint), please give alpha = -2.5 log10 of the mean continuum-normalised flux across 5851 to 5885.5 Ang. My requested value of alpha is -0.01 mag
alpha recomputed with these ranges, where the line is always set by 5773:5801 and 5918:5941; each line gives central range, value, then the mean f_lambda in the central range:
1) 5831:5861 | 0.000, 31.3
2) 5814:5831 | 0.015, 31.1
